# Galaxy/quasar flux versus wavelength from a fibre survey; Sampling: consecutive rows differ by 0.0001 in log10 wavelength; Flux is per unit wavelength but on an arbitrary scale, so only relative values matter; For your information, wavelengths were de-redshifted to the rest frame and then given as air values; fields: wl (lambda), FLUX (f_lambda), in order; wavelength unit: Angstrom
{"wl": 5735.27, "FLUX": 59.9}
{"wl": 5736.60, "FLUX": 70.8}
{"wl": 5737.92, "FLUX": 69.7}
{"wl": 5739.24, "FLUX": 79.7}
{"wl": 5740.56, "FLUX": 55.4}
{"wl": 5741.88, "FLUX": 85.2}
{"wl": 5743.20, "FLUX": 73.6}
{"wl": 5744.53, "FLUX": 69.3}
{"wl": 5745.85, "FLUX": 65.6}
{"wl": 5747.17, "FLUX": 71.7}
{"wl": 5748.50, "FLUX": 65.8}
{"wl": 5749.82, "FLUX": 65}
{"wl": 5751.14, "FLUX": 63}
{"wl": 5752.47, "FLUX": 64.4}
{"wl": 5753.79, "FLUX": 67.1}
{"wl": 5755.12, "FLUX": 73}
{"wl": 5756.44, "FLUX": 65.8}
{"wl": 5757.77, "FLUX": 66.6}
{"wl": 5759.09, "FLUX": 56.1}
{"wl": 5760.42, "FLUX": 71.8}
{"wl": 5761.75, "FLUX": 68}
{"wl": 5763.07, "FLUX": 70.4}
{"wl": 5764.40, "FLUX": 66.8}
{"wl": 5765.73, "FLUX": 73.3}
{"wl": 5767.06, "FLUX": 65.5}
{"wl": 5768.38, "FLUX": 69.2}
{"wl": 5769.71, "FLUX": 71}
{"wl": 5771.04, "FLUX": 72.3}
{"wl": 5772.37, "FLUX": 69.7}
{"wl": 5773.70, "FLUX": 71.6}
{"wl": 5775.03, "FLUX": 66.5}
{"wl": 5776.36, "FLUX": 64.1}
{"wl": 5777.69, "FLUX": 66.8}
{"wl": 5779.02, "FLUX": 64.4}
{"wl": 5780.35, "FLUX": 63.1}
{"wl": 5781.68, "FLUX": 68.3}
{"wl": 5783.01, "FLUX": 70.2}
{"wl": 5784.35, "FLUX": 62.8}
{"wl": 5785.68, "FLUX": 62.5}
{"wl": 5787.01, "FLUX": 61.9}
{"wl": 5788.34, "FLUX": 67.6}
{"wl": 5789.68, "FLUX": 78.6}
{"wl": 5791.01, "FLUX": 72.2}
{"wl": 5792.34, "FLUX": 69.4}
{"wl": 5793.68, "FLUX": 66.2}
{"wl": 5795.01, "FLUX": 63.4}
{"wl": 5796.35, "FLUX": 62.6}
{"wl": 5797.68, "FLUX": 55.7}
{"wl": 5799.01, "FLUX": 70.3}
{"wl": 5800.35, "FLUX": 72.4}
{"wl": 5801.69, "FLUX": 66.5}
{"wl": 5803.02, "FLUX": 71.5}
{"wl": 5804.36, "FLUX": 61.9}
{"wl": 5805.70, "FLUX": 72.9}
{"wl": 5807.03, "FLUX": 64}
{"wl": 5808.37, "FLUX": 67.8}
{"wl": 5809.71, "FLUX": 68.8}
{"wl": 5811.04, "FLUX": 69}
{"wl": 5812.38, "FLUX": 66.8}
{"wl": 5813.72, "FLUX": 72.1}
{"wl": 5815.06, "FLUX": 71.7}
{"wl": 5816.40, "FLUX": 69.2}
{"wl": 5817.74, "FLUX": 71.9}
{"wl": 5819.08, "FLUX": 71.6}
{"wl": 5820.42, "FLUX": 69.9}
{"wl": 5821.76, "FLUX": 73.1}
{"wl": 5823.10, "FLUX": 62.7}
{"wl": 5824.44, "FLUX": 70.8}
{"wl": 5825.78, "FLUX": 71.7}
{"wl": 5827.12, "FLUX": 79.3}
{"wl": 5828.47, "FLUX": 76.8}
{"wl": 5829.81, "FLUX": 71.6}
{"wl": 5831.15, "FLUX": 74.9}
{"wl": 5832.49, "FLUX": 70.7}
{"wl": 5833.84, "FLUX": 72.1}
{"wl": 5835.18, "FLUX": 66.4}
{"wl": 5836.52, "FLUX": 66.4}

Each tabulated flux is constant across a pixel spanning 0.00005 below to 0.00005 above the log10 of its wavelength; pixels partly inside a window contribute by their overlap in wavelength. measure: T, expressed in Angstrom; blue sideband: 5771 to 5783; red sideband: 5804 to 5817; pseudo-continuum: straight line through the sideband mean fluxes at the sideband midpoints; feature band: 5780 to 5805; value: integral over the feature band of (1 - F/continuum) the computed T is 0.4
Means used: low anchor 67.3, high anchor 68.6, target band 66.7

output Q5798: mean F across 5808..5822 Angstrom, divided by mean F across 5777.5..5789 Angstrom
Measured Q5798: 1.1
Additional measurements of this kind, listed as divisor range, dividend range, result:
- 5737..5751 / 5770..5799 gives 0.96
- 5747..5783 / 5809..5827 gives 1.04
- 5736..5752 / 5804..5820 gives 0.99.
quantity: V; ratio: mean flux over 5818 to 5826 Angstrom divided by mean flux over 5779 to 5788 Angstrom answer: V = 1.08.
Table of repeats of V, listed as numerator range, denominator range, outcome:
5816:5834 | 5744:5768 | 1.07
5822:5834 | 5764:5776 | 1.04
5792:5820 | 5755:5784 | 1.00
